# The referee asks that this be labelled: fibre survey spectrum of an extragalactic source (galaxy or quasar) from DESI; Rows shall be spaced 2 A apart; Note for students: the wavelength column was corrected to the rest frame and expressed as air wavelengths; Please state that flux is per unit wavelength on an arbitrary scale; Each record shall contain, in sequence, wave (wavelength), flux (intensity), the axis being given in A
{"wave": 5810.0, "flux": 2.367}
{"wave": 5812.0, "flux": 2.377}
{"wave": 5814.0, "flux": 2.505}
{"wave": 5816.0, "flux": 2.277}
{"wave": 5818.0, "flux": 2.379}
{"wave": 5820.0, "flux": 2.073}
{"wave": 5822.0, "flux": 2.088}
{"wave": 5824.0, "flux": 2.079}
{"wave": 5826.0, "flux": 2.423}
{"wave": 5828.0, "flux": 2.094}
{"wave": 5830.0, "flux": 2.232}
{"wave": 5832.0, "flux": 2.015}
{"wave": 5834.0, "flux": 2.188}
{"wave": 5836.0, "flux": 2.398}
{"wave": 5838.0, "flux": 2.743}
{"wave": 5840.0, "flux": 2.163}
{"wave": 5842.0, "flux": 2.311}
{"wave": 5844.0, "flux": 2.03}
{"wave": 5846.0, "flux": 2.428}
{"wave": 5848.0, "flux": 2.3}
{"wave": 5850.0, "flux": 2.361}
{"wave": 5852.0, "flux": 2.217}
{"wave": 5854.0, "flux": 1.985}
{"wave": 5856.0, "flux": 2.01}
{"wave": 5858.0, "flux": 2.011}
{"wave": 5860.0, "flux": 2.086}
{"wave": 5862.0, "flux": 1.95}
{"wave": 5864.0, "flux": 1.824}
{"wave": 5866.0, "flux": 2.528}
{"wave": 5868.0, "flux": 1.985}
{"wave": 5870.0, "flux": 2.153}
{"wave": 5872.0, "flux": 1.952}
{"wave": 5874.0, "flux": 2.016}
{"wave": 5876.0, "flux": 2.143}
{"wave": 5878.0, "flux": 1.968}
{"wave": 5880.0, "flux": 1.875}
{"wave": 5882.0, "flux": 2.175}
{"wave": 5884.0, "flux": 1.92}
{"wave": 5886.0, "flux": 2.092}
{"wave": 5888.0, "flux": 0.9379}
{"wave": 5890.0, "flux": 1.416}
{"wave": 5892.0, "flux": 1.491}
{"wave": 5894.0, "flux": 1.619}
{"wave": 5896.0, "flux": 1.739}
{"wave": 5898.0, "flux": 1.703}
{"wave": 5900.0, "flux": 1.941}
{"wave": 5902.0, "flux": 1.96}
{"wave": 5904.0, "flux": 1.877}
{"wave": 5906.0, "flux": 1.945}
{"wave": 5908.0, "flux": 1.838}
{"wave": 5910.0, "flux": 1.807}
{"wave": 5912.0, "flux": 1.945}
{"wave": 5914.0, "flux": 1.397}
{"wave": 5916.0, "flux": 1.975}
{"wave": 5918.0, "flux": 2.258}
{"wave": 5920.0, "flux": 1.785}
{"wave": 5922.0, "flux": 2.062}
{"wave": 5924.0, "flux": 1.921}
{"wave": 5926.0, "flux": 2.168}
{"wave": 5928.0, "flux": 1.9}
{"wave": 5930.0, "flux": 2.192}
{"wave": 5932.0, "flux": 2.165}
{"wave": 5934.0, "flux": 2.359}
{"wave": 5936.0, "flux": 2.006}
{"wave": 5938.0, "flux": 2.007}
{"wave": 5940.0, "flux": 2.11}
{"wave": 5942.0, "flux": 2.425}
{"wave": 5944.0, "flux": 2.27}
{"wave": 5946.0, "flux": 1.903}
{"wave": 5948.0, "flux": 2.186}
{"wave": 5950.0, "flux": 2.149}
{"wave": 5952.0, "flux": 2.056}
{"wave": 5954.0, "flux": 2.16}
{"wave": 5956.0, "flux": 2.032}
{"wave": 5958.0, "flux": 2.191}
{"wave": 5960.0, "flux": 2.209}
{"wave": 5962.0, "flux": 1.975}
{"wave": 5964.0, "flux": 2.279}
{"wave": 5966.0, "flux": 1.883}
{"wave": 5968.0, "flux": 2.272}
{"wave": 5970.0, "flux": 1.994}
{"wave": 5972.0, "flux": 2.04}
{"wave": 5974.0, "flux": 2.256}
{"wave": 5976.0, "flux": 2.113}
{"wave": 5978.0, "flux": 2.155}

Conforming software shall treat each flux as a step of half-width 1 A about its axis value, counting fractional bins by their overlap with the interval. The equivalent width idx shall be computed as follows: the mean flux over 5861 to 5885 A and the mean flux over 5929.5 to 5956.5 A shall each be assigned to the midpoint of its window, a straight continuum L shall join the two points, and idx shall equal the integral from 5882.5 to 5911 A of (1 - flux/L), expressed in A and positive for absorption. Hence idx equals 4.6 A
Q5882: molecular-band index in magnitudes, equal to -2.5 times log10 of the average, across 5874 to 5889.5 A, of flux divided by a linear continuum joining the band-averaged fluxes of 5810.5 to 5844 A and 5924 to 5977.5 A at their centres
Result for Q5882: 0.18 mag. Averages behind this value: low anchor 2.27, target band 1.87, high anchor 2.12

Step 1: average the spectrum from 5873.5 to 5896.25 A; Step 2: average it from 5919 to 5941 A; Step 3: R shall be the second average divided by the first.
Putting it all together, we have 1.16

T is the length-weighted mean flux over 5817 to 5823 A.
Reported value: 2.18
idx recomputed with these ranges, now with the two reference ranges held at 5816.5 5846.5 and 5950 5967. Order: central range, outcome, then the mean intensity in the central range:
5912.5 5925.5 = 1.4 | 1.91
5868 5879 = 0.8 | 2.04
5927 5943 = -0.1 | 2.15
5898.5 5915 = 2.5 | 1.83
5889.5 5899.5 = 2.5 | 1.62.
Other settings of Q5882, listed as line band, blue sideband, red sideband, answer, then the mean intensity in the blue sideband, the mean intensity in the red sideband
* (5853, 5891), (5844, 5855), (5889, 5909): 0.04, 2.24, 1.75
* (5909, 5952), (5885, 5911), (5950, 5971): -0.07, 1.72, 2.11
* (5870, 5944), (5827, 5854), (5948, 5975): 0.13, 2.26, 2.12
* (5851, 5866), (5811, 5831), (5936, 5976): 0.09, 2.25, 2.12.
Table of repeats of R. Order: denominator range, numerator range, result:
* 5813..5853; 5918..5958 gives 0.93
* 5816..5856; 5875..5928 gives 0.83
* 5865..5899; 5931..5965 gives 1.15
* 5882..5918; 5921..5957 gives 1.20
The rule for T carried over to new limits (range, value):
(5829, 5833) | 2.12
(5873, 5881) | 2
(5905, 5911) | 1.86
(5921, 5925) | 1.99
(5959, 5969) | 2.12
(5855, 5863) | 2.01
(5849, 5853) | 2.29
